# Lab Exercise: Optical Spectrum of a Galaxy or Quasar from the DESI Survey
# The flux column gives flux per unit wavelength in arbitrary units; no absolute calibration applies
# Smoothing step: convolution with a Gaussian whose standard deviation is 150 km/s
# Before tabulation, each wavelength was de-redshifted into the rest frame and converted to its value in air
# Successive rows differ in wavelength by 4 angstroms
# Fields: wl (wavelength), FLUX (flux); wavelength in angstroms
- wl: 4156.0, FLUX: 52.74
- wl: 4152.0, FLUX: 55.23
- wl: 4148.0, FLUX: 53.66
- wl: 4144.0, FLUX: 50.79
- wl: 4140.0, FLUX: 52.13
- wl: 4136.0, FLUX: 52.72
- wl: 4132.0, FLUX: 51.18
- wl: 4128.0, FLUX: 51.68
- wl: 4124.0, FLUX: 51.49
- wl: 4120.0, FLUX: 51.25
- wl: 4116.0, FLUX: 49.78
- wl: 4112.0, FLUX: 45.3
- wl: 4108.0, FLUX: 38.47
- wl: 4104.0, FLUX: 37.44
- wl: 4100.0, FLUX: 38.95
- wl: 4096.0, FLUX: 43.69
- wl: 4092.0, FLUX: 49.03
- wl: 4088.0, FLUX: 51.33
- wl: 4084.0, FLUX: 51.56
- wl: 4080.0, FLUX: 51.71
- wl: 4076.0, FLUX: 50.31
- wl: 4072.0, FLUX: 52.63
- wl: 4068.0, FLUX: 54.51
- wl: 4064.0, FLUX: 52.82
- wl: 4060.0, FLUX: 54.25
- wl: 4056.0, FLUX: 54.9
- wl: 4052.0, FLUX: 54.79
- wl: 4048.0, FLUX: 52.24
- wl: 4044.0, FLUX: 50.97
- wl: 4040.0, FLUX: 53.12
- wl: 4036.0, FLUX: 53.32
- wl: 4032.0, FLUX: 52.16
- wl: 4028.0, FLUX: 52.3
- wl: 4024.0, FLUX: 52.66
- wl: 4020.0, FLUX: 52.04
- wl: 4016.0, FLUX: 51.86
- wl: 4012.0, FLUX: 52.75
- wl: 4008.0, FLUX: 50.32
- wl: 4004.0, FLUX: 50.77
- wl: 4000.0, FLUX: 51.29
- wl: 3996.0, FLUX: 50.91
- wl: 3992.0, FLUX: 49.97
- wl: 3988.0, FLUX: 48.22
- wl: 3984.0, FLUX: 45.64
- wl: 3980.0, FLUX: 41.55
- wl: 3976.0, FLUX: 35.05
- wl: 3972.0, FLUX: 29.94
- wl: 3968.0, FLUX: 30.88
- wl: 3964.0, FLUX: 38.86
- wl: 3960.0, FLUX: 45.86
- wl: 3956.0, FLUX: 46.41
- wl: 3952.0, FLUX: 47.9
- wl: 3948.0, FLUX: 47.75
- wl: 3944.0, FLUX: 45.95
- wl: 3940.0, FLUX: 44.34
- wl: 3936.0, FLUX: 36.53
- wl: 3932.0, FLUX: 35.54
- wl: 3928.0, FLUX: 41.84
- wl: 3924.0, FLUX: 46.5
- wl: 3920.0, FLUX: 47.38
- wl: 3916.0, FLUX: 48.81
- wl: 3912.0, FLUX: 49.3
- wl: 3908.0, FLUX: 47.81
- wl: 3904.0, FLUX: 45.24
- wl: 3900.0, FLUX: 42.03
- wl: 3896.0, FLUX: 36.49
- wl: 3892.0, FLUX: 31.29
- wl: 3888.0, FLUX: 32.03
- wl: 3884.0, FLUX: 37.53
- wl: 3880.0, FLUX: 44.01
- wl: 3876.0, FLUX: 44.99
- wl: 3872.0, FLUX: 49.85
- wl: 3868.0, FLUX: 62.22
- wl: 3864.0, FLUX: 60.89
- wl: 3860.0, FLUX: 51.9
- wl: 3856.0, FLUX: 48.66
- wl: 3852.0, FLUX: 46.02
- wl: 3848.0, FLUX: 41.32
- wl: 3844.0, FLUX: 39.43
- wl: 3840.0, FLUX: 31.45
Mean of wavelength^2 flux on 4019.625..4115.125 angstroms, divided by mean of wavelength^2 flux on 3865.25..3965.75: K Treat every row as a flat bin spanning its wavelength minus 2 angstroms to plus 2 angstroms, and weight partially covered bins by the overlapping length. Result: 1.2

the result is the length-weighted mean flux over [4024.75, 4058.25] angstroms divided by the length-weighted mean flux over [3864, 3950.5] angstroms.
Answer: 1.20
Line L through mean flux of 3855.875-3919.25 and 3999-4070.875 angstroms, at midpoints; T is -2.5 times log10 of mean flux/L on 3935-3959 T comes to 0.078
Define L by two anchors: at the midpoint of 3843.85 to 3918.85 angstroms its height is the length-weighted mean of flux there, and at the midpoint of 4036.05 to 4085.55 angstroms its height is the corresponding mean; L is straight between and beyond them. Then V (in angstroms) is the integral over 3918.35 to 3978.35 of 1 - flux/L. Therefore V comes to 8.5 angstroms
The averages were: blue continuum 45.4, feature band 41.3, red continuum 52.8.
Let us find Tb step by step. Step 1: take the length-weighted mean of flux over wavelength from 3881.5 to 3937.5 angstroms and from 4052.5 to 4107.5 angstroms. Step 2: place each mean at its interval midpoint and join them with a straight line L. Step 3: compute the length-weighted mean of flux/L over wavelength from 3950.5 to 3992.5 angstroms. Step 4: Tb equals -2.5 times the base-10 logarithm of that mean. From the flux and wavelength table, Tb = 0.07 mag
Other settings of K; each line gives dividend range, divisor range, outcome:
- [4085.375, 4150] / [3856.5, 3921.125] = 1.18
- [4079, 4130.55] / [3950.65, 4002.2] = 1.16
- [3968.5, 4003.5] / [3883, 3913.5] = 1.14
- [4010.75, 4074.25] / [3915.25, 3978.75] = 1.33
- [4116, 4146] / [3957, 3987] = 1.43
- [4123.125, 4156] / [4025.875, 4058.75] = 1.04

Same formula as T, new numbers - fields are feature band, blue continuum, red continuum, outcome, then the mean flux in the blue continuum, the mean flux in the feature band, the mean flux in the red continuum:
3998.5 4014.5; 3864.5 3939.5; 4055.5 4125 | -0.11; 43.7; 51.3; 48.7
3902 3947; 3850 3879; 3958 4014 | 0.09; 51.8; 44.5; 44.4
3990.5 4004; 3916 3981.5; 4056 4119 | -0.16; 41.6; 50.8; 48.4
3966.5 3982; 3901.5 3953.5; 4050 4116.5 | 0.32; 44.9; 34.5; 48.9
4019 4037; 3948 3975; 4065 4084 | -0.11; 40.4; 52.5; 52.2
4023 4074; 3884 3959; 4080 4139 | -0.15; 42.8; 53.1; 47.6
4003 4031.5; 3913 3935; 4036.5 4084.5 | -0.04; 43.9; 51.9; 52.9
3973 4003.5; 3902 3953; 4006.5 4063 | 0.08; 44.9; 45.8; 52.7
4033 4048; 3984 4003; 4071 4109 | -0.09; 49.7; 52.4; 46.6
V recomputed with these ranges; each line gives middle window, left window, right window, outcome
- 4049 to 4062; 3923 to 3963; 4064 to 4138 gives -2.0 angstroms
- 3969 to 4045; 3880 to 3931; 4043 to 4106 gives -2.3 angstroms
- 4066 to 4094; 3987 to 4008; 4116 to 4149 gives -0.2 angstroms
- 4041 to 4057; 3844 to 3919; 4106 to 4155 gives -1.4 angstroms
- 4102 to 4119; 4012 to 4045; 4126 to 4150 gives 2.9 angstroms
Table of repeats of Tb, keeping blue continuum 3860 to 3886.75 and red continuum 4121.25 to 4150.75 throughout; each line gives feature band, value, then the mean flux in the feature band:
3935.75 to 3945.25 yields 0.17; 43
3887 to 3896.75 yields 0.45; 33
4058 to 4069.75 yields -0.05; 53.8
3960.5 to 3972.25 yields 0.39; 35.3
